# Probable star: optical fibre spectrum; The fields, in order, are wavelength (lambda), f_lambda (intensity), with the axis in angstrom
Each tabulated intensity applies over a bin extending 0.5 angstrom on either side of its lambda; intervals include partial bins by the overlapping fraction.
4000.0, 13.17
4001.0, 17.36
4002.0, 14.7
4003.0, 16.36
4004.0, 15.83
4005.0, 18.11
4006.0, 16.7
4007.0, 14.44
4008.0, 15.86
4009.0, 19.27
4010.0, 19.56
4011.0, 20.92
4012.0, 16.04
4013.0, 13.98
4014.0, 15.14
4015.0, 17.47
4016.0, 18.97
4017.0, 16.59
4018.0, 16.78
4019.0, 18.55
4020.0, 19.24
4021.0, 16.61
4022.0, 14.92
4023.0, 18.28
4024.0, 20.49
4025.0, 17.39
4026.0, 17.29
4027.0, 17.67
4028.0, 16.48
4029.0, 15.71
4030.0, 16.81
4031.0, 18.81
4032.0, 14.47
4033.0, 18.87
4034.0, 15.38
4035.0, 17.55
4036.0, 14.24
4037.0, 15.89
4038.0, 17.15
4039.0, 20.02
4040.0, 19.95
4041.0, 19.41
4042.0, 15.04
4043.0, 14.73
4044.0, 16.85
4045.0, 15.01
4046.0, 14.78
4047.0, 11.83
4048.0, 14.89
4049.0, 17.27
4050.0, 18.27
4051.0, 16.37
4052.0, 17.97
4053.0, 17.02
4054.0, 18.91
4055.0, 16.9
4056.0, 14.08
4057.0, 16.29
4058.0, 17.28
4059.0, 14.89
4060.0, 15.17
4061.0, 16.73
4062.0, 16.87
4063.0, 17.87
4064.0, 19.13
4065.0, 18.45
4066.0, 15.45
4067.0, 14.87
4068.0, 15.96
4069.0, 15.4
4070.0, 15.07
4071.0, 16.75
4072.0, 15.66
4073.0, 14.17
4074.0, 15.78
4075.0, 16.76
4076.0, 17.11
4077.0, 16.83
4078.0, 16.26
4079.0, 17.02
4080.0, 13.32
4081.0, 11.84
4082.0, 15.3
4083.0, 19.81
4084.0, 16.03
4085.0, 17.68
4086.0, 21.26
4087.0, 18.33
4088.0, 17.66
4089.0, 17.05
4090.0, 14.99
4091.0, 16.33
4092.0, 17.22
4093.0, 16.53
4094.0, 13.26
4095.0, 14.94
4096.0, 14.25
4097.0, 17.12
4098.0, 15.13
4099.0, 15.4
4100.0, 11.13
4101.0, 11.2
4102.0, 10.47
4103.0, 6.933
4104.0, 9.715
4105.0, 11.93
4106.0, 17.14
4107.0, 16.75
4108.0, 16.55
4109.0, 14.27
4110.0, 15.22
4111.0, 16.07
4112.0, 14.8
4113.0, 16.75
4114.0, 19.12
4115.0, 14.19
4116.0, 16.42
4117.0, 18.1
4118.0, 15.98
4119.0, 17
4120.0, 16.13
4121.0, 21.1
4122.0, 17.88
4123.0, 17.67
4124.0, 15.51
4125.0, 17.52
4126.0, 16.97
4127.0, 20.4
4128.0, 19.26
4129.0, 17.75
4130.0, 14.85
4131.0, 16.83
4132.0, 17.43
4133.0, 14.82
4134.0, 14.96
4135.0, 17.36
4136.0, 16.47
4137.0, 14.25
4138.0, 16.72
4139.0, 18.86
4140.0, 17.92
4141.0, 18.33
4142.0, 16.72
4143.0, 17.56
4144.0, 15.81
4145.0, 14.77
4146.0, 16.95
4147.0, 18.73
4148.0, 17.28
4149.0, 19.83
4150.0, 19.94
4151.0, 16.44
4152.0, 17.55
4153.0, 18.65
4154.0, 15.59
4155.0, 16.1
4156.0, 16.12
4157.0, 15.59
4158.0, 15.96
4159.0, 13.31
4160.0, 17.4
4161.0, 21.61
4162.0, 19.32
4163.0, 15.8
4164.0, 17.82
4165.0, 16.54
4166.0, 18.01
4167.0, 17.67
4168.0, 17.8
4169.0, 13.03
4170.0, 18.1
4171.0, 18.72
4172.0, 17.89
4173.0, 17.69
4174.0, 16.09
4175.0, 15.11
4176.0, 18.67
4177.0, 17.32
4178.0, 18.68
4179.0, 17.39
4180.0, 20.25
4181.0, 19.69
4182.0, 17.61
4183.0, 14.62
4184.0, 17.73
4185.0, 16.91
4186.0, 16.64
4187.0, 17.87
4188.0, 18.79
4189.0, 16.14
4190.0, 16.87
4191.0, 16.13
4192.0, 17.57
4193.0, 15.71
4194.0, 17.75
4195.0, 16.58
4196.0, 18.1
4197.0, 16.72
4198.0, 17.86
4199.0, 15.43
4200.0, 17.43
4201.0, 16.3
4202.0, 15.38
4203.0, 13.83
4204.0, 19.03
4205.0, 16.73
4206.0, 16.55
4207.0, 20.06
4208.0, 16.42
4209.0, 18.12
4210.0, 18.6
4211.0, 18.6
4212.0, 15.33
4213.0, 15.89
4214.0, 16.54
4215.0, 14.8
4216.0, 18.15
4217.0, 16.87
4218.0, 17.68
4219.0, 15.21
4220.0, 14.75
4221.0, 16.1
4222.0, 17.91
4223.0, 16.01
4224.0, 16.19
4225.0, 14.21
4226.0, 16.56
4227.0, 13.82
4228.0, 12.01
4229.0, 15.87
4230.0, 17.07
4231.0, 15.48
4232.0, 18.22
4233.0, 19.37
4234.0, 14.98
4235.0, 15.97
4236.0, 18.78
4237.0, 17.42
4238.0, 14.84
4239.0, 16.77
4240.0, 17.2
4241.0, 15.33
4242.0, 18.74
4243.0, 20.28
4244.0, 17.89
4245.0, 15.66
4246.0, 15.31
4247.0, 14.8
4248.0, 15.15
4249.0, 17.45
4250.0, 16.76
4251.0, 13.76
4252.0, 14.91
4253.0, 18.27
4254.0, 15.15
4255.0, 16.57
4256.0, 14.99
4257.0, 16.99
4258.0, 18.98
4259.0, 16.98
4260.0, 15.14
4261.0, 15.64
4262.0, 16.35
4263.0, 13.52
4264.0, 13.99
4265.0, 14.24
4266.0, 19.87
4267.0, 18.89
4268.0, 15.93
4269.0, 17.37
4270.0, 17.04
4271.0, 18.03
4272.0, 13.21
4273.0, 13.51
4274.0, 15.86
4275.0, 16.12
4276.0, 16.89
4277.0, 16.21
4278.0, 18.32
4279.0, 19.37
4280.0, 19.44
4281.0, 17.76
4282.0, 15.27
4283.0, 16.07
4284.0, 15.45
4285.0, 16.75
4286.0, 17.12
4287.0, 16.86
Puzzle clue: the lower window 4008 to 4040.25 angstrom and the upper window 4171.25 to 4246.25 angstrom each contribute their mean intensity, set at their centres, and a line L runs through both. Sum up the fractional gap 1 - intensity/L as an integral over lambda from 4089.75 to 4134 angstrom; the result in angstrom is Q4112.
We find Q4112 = 3.8 angstrom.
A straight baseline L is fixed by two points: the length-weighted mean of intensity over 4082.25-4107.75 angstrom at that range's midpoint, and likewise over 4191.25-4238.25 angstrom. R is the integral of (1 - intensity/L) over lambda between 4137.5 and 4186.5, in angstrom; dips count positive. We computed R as -4.2 angstrom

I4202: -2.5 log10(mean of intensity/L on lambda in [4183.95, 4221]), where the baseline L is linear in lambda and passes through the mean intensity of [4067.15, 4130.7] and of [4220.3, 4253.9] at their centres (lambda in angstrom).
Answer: -0.04 mag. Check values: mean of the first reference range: 15.9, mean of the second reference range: 16.3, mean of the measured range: 16.9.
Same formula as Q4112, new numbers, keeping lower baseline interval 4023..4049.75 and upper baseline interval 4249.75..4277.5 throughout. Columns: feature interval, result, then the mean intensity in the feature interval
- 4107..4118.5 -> 0.3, 16.2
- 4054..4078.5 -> 0.5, 16.3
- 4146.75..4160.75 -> -0.6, 17.1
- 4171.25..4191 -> -1.4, 17.5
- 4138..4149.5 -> -0.7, 17.5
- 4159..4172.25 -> -0.9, 17.5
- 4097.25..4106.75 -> 2.4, 12.4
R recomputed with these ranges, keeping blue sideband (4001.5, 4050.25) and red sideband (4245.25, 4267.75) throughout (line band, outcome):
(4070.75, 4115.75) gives 3.40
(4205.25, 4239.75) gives -0.69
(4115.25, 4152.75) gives -1.69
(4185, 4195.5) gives -0.45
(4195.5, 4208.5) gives -0.52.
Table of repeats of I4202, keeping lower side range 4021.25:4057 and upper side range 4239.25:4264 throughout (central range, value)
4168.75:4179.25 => -0.051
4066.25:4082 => 0.079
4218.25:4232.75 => 0.039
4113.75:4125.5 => -0.039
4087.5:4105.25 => 0.188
